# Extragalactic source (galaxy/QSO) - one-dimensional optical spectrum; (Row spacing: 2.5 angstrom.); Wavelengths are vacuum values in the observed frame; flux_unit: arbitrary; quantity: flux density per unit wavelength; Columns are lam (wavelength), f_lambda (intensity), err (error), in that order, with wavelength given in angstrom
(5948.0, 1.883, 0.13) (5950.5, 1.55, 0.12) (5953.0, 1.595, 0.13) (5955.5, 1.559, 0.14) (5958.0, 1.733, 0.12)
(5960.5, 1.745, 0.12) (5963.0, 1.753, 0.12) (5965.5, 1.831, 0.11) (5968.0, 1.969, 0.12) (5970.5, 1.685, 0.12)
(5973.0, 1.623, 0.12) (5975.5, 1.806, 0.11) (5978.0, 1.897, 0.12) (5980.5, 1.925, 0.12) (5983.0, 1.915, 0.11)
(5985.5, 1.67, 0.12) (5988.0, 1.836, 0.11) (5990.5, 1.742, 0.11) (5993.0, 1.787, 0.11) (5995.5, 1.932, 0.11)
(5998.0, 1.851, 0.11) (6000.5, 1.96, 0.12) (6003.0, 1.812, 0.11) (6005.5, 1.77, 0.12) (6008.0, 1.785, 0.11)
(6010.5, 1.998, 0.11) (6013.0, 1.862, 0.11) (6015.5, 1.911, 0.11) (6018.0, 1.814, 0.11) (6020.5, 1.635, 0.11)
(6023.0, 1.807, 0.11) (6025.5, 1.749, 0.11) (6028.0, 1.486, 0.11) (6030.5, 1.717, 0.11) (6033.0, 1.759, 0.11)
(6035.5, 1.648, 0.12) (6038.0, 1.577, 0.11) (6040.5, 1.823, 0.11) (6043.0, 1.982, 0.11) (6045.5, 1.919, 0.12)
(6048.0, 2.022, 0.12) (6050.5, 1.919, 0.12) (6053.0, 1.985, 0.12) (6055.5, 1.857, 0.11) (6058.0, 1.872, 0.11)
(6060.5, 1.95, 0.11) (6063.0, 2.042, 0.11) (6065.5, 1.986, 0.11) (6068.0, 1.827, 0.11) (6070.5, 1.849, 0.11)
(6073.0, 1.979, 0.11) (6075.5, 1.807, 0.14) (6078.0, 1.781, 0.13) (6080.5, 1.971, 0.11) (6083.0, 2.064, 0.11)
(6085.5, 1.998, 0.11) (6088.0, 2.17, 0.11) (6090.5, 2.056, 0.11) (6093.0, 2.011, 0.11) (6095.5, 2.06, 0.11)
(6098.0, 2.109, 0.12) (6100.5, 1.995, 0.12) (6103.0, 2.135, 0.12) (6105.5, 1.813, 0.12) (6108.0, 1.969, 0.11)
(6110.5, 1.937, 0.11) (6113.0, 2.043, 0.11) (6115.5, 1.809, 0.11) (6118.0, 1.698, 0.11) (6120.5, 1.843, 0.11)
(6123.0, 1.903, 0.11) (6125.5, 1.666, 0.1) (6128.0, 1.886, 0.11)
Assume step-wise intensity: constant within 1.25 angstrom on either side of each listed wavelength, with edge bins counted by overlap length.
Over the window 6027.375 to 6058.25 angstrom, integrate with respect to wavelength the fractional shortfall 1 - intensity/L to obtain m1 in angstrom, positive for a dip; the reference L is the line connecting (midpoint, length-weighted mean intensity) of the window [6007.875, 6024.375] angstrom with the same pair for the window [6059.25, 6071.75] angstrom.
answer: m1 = 1.1 angstrom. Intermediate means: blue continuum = 1.83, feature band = 1.82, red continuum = 1.93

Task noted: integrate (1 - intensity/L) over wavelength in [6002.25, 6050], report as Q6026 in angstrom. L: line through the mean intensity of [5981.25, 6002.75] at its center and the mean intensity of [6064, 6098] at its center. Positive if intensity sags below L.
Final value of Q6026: 2.4 angstrom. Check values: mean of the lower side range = 1.84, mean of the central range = 1.8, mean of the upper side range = 1.97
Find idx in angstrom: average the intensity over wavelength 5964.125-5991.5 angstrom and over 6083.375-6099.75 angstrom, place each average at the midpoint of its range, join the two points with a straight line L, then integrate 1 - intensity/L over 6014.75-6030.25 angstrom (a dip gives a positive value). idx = 1.5 angstrom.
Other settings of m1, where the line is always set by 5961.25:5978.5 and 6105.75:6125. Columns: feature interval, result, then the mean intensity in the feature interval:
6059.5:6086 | -1.2 angstrom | 1.93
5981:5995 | 0.0 angstrom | 1.8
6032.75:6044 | 0.5 angstrom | 1.75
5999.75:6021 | -0.4 angstrom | 1.84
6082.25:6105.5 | -2.4 angstrom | 2.05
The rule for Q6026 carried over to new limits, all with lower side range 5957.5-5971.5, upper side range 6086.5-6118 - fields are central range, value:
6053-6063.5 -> 0.0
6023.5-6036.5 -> 1.4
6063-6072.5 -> 0.1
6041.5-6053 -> -0.3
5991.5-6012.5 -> -0.2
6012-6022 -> 0.3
